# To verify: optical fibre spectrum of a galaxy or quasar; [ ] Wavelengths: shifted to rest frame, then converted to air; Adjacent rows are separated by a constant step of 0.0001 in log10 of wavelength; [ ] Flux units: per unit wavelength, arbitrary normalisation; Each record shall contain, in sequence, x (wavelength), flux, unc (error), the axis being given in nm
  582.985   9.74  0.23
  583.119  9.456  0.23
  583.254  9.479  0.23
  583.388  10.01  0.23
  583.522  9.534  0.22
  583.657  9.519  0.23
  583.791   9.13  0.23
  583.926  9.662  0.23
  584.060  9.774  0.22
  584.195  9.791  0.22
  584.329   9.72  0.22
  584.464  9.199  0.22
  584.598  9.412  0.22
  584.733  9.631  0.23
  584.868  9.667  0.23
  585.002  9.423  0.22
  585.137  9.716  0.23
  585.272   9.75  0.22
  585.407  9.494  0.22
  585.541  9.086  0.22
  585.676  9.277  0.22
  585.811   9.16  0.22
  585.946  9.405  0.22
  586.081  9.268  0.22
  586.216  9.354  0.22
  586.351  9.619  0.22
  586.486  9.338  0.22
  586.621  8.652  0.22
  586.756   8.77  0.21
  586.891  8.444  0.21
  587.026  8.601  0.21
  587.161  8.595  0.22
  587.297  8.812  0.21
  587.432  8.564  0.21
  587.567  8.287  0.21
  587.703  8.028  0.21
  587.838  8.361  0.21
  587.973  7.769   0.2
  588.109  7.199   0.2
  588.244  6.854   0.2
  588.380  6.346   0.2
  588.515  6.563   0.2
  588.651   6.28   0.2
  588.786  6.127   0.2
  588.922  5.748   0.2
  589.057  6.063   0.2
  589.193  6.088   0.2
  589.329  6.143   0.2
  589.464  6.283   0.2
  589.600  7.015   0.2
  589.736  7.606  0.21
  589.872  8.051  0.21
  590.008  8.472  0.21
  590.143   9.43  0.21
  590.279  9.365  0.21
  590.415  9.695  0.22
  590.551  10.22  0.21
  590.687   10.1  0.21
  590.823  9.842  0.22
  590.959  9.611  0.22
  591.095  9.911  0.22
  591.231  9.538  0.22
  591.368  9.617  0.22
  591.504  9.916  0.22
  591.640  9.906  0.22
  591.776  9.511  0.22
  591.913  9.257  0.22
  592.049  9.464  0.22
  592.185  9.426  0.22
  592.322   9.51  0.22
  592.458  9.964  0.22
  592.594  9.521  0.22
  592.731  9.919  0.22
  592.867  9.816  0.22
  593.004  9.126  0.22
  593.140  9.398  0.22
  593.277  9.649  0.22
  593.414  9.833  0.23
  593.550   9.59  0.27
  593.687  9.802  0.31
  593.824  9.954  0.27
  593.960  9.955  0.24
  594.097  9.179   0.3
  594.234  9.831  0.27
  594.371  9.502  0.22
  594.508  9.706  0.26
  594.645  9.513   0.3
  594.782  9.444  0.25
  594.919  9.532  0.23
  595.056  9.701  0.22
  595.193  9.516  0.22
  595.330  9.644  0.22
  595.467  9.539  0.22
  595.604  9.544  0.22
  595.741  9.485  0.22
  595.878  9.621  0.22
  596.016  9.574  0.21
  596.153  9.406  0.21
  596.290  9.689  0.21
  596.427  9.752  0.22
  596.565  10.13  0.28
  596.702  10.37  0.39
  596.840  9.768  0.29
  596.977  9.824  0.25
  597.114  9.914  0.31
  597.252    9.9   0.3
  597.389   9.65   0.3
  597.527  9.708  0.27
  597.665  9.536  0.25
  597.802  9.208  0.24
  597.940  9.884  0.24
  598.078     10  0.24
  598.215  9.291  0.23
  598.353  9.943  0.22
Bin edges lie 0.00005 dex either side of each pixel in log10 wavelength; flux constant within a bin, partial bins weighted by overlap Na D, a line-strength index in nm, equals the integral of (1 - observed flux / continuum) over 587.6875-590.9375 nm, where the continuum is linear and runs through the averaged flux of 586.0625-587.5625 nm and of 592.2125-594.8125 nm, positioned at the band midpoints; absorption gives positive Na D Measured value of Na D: 0.53 nm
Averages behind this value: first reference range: 8.87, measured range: 7.68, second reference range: 9.64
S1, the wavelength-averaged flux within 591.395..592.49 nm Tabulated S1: 9.61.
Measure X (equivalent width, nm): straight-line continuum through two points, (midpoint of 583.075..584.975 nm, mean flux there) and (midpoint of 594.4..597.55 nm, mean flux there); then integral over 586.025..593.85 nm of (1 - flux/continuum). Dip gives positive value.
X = 0.79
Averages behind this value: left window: 9.57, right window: 9.69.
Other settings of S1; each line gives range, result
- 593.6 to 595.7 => 9.62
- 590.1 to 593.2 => 9.66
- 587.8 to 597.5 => 9.02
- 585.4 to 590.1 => 7.92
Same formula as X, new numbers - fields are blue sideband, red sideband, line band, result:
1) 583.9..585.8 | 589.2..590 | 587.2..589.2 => 0.16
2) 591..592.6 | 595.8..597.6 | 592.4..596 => 0.03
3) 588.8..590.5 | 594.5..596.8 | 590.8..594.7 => -0.48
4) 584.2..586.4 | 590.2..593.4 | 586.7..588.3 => 0.22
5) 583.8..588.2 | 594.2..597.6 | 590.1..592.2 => -0.07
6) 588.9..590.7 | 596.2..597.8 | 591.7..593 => -0.16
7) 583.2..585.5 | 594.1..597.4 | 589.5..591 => 0.10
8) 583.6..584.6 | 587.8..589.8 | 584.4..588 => -0.35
